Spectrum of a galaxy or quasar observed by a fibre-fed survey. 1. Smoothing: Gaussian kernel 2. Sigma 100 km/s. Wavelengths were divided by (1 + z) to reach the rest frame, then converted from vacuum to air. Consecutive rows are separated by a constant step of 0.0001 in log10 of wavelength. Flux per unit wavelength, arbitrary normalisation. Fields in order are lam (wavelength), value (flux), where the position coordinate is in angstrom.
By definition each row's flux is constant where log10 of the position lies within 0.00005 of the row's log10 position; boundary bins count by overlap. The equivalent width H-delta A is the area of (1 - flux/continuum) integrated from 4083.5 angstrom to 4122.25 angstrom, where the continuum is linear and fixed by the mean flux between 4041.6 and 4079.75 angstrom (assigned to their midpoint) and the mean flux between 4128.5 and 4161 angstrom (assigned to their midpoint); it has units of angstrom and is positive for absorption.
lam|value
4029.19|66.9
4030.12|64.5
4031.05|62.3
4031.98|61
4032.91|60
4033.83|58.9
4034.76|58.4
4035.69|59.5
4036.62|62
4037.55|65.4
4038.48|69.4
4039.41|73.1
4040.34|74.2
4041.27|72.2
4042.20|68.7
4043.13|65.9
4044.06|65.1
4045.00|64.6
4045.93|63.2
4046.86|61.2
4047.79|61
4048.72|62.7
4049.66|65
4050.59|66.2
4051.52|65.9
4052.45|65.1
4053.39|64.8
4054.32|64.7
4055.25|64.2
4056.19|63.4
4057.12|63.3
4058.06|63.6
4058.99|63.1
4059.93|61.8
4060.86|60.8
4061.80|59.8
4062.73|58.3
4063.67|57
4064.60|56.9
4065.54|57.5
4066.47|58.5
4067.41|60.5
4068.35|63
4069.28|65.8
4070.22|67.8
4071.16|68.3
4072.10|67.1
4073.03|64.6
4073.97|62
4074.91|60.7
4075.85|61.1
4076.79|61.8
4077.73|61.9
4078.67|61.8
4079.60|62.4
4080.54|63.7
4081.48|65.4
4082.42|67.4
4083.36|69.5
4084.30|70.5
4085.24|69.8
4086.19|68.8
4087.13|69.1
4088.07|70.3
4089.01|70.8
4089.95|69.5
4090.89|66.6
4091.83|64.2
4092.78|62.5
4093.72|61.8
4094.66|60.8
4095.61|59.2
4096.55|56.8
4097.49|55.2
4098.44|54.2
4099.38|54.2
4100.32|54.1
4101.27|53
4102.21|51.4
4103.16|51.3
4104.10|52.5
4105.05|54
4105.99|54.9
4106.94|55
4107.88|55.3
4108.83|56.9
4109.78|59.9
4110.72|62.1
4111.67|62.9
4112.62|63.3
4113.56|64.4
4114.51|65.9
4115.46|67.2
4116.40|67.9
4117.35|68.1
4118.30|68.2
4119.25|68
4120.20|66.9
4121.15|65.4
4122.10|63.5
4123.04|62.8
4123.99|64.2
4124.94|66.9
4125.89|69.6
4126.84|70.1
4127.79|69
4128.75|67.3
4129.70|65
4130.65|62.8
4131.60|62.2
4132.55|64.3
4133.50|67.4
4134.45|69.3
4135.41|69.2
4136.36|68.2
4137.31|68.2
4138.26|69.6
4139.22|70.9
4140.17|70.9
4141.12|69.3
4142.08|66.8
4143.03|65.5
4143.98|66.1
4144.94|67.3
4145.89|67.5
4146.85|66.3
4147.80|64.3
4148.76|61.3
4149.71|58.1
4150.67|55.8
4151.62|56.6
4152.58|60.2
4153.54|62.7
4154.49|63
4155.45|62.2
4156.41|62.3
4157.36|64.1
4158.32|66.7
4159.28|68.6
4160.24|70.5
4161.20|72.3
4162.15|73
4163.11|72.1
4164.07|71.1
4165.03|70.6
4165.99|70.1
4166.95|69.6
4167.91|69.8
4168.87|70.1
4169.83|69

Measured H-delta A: 1.4 angstrom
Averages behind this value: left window 63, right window 65.4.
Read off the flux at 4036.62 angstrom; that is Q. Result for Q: 62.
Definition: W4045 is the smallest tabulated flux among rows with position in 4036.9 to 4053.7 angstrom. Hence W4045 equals 61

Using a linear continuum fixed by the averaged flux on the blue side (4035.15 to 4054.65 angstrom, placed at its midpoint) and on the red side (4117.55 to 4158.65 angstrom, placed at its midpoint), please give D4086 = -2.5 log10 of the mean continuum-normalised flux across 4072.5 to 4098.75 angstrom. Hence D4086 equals 0.03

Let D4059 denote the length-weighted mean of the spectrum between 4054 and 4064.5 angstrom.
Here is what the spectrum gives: 61.6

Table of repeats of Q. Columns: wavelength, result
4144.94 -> 67.3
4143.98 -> 66.1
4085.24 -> 69.8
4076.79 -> 61.8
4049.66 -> 65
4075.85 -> 61.1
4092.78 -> 62.5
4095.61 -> 59.2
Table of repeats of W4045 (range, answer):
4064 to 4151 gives 51.3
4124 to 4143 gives 62.2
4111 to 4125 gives 62.8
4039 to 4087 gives 56.9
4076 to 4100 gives 54.2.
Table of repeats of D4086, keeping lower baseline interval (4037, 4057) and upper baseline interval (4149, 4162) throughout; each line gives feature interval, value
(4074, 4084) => 0.03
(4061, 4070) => 0.10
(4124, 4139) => -0.05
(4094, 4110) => 0.17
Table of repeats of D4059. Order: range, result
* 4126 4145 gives 67.5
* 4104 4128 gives 63.4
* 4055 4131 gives 62.7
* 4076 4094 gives 66.2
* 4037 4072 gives 64.1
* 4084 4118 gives 61.2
